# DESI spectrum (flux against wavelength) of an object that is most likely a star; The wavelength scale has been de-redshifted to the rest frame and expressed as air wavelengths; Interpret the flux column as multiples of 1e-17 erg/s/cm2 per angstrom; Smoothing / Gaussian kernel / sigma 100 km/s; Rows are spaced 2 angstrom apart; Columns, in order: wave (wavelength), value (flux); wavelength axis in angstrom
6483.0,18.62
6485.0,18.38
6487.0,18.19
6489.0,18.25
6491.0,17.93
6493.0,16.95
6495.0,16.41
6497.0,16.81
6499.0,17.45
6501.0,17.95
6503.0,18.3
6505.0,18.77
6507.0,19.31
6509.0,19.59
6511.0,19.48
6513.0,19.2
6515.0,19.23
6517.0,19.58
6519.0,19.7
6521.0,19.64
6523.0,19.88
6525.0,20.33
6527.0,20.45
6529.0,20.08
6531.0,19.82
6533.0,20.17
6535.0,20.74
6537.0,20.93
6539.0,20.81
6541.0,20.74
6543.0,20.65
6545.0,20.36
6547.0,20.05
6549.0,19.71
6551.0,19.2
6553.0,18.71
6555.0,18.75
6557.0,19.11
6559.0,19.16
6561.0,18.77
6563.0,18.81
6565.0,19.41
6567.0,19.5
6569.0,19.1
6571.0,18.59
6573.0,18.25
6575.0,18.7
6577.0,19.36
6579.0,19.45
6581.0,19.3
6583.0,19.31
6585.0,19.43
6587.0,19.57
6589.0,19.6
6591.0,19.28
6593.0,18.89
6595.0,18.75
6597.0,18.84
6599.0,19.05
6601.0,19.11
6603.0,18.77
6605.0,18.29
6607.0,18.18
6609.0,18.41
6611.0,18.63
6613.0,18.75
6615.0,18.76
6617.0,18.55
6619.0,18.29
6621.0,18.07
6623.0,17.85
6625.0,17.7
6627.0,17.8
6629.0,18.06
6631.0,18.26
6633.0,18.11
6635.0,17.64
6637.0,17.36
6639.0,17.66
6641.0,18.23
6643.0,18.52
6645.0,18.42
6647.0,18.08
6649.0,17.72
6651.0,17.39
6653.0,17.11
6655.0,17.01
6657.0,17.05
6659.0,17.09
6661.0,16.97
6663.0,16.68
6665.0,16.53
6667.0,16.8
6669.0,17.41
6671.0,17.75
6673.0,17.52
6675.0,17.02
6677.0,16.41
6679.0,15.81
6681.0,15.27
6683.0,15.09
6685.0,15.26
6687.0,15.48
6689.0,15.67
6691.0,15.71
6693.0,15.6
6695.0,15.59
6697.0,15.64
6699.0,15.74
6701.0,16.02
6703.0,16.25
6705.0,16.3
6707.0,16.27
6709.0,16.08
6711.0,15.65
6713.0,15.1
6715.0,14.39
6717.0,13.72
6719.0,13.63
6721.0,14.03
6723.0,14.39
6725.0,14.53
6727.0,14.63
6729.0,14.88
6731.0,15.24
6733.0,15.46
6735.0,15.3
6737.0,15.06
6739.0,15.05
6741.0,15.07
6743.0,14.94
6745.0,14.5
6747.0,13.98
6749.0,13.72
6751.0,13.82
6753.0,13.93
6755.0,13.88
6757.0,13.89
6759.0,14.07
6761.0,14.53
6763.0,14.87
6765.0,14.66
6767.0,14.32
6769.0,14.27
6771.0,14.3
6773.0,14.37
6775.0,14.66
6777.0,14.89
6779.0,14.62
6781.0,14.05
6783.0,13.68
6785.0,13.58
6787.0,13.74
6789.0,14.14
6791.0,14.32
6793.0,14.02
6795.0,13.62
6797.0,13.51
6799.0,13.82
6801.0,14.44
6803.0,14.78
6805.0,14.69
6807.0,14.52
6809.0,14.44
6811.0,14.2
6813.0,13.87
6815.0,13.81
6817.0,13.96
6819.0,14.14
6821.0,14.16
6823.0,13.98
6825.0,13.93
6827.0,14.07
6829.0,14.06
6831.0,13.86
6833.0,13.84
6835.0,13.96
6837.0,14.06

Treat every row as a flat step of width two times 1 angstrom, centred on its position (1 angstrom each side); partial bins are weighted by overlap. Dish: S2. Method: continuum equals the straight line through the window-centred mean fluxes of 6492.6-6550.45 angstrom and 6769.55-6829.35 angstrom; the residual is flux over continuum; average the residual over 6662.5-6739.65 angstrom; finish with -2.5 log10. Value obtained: 0.03 mag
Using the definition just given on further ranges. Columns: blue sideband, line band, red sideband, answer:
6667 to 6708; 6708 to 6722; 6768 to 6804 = 0.07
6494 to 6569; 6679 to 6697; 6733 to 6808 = 0.04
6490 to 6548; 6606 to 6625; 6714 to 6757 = -0.07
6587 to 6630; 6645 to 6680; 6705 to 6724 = -0.03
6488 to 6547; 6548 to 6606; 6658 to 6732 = -0.06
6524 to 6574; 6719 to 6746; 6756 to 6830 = 0.05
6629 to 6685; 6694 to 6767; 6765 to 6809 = 0.05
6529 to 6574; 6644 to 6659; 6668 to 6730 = -0.04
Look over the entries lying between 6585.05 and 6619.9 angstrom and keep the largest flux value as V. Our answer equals 19.6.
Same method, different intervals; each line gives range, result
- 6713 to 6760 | 15.46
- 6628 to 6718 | 18.52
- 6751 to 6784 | 14.89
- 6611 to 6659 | 18.76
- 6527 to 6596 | 20.93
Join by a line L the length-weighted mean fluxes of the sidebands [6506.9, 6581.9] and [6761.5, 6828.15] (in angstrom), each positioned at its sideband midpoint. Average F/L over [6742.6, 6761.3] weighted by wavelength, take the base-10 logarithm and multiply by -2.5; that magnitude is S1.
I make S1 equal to 0.08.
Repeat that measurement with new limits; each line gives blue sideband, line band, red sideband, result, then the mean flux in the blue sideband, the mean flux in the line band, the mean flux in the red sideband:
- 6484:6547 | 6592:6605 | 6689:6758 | -0.08 mag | 19.2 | 18.9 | 15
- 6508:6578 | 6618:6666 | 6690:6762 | -0.04 mag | 19.6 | 17.7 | 14.9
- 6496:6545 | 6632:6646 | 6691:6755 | -0.07 mag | 19.6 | 18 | 15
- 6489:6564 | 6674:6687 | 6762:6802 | 0.03 mag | 19.3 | 15.8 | 14.2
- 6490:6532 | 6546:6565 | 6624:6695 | -0.05 mag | 18.9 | 19.2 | 17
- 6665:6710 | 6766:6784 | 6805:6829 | 0.03 mag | 16.1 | 14.4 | 14.1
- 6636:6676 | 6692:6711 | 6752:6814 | 0.02 mag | 17.4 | 15.9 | 14.2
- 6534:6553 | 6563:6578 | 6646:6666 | 0.03 mag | 20.3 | 19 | 17.2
